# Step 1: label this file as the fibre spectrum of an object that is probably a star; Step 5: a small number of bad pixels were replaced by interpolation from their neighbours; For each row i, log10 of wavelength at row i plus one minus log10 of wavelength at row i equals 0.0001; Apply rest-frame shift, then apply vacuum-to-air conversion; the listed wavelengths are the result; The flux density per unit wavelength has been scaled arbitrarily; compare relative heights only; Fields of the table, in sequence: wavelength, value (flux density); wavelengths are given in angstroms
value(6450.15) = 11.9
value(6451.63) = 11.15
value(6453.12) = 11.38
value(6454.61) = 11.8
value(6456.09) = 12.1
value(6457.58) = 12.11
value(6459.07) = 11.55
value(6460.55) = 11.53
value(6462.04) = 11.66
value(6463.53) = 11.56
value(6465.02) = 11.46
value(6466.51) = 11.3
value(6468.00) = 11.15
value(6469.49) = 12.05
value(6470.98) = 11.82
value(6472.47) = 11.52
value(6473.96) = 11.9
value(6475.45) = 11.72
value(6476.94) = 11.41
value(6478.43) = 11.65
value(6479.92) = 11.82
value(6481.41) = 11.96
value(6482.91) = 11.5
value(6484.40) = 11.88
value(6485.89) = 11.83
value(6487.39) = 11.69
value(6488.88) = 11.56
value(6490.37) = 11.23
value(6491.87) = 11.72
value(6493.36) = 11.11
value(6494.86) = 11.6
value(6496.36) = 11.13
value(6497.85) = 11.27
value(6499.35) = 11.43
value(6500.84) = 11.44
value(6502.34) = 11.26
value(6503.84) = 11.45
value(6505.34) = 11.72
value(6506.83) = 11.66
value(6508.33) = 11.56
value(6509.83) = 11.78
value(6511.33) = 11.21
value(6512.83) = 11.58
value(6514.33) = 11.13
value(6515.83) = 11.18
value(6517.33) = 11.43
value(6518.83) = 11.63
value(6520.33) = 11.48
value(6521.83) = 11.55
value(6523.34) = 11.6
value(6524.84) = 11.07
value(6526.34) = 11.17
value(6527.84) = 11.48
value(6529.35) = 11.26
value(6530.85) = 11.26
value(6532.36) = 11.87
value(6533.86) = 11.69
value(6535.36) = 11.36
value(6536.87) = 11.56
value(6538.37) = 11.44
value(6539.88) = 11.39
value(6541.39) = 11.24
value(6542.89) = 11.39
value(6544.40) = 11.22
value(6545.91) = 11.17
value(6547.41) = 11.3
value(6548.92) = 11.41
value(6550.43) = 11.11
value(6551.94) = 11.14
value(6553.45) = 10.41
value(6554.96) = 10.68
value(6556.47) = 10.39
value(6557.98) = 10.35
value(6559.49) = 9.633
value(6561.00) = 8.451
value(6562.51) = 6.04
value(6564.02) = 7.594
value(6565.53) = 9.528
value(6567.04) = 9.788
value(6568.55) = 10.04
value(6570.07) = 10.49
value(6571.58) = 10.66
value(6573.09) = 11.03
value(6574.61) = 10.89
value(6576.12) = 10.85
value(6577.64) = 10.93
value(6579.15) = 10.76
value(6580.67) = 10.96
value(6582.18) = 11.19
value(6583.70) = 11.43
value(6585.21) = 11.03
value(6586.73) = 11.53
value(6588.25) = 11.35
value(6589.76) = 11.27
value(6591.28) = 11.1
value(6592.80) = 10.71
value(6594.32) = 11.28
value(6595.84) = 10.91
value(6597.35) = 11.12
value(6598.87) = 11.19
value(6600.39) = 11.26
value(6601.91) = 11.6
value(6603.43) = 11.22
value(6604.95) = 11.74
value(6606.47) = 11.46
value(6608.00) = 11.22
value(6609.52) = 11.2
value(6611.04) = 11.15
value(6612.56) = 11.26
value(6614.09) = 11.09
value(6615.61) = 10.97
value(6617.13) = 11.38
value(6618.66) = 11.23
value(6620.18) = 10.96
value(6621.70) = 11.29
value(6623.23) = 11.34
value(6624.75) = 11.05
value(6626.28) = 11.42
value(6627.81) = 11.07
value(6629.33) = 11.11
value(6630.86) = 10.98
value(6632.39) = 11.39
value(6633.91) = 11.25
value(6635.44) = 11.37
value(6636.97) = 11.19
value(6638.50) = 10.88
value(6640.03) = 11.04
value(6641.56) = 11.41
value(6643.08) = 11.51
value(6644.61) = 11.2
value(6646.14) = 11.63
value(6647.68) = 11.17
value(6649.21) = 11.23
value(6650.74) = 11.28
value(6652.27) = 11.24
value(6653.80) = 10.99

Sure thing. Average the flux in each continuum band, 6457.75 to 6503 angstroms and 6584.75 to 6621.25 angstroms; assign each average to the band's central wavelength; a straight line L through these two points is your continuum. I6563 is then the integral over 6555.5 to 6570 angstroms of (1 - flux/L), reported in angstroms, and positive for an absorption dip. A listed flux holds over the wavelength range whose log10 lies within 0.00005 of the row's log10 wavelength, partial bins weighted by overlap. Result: 2.8 angstroms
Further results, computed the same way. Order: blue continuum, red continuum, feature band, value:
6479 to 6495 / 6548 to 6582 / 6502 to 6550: -2.33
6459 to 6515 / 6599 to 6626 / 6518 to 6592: 3.73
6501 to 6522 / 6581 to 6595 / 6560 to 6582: 2.67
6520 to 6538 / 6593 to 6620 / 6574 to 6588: 0.28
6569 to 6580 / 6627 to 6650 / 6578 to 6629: -1.04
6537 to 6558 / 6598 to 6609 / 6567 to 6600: 0.90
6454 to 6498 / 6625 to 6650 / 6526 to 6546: 0.13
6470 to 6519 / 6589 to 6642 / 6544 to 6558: 0.54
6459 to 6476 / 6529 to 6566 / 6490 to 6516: -0.62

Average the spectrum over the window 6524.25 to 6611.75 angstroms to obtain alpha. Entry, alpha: 10.9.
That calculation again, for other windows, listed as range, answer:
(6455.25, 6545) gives 11.5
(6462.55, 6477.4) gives 11.6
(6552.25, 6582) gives 10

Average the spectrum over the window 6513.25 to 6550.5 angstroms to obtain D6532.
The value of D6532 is 11.4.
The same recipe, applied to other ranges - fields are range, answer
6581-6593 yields 11.2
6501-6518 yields 11.4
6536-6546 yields 11.3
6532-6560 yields 11.1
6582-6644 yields 11.2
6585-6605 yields 11.2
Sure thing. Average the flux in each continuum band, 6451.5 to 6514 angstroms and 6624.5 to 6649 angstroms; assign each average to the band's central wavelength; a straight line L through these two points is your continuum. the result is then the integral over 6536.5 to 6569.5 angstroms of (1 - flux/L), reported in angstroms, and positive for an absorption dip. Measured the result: 3.2 angstroms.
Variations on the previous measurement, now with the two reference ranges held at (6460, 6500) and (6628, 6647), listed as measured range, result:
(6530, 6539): -0.06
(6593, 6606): 0.06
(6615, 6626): 0.09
